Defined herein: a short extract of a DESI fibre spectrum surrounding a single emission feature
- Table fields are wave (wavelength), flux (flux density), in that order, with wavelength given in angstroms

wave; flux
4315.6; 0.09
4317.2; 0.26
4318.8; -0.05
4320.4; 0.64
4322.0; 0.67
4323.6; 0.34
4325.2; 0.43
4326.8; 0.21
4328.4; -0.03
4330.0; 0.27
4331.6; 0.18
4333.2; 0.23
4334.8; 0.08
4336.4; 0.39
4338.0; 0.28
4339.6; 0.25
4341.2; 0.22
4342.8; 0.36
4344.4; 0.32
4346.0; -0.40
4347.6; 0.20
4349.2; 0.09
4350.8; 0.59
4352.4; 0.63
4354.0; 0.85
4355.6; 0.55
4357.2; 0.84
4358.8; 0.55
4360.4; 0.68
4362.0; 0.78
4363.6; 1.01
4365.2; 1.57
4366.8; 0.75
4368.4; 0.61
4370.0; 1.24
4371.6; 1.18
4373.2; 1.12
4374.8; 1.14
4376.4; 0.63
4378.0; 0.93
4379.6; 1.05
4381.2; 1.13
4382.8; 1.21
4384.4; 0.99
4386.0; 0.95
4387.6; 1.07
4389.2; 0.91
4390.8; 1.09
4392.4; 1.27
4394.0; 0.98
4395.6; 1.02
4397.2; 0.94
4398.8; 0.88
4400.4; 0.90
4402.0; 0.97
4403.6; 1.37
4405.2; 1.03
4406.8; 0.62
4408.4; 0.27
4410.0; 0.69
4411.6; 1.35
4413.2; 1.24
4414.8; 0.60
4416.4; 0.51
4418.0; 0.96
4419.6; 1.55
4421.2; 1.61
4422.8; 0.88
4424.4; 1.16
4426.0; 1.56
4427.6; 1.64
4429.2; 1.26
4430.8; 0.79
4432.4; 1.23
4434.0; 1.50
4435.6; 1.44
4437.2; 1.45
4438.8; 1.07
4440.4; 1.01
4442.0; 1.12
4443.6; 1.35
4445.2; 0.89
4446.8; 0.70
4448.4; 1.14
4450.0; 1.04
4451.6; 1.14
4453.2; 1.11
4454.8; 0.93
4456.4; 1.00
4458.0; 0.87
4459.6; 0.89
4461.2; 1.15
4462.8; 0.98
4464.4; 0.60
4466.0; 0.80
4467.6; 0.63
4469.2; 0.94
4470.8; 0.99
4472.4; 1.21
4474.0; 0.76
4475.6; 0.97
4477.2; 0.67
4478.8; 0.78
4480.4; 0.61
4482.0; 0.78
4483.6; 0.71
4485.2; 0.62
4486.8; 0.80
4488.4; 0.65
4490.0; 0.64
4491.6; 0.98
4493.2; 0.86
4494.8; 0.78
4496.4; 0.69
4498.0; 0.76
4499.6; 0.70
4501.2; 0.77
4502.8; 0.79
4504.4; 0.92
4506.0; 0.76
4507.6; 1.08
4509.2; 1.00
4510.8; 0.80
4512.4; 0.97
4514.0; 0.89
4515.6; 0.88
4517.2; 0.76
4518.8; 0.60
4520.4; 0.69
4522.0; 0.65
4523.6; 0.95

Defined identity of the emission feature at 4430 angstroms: C IV 1549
